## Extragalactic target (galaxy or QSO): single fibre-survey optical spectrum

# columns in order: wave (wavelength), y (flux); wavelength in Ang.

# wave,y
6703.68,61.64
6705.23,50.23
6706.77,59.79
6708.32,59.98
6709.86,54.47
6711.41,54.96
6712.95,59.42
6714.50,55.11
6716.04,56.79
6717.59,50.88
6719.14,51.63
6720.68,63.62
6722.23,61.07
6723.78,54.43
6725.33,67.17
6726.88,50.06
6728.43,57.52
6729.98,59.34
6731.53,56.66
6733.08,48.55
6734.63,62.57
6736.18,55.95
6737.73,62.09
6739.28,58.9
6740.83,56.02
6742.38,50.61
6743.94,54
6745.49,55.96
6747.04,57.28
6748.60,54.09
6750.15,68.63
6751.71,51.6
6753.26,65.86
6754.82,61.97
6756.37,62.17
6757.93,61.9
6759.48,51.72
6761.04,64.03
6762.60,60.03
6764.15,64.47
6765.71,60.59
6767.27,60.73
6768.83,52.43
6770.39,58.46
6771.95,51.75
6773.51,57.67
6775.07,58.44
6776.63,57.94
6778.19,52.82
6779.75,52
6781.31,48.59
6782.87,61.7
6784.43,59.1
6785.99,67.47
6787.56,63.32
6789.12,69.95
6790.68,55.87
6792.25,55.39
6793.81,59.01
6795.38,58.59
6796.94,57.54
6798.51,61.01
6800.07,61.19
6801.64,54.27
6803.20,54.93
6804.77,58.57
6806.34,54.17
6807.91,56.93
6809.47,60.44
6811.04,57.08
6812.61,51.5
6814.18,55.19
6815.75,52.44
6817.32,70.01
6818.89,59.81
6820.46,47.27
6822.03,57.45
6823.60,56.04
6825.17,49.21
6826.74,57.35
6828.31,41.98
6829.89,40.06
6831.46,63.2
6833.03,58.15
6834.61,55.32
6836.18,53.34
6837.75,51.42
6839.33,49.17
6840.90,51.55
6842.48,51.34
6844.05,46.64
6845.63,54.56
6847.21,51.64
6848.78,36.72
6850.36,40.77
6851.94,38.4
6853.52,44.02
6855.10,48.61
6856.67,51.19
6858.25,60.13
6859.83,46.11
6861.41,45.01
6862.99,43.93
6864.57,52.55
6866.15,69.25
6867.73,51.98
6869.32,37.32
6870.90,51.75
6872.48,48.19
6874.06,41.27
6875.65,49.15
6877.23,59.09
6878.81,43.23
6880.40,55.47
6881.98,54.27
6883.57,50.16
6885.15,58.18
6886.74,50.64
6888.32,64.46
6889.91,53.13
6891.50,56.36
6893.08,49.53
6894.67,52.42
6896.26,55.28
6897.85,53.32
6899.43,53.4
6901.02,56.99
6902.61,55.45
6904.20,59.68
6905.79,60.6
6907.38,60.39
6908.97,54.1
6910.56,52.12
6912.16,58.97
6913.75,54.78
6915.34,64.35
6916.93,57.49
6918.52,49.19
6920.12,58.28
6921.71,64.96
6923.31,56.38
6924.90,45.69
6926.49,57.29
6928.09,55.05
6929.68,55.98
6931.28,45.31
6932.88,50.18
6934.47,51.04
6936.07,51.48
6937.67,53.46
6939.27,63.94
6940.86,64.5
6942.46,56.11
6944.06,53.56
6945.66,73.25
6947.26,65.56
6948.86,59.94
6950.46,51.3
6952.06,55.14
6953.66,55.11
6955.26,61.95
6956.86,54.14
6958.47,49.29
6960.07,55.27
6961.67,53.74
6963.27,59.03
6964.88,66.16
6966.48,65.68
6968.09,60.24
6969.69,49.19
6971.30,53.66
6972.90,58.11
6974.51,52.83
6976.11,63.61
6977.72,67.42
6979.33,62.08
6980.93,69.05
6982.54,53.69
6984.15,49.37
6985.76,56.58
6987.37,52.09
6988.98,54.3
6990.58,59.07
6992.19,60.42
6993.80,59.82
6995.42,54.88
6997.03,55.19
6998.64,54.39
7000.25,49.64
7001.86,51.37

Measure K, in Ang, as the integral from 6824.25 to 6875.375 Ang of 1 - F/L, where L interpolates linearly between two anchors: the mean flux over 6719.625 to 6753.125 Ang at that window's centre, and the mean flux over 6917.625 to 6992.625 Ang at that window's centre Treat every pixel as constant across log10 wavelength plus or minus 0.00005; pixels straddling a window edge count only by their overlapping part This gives 7.0 Ang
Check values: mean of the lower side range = 57.6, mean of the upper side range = 57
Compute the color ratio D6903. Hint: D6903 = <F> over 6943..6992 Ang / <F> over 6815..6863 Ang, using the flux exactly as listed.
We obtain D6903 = 1.1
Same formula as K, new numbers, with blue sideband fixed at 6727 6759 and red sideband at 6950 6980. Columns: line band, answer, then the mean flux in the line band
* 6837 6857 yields 3.6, 47.3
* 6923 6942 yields 1.2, 54.2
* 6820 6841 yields 2.0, 52.4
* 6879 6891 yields 0.6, 54.6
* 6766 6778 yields 0.2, 56.7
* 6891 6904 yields 0.8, 54.3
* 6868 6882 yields 2.2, 48.7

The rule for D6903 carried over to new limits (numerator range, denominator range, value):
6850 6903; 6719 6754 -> 0.89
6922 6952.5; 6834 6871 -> 1.14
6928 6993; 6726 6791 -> 0.99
